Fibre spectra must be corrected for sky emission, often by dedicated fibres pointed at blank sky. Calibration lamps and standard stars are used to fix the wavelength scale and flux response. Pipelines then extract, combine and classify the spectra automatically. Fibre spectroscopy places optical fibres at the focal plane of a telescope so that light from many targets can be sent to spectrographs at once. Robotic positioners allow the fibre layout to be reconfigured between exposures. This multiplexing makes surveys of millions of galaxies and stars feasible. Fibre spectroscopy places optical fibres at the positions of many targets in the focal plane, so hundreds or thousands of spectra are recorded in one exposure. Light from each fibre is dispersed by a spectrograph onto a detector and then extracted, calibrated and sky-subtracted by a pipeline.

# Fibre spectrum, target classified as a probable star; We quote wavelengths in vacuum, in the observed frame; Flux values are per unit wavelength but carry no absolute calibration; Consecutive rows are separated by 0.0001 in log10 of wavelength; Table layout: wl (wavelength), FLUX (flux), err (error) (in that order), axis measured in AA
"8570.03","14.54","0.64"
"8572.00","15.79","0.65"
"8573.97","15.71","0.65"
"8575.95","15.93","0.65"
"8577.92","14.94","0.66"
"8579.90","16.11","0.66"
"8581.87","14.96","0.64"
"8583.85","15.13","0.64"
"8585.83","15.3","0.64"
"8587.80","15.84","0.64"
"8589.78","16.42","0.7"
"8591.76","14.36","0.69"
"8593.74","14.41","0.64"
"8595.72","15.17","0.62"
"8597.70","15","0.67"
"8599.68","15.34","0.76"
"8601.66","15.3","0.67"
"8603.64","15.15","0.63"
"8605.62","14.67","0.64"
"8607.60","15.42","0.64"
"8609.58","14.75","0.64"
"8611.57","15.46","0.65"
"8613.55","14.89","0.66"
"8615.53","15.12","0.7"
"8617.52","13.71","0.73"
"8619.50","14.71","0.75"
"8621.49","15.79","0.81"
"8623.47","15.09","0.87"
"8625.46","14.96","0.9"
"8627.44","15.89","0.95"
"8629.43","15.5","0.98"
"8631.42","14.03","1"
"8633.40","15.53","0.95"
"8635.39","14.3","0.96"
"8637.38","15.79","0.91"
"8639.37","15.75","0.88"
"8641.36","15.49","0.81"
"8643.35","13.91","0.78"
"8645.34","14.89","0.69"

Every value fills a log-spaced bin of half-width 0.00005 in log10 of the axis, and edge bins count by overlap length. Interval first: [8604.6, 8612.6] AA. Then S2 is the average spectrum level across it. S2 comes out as 15.1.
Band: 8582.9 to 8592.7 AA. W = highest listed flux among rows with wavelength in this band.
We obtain 16.42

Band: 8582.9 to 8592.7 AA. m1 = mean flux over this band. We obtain 15.4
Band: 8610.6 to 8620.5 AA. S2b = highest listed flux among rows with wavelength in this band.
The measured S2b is 15.46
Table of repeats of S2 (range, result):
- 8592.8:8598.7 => 14.9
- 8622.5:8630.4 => 15.4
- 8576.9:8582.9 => 15.3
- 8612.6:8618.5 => 14.6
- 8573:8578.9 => 15.5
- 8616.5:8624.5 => 14.8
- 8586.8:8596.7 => 15.2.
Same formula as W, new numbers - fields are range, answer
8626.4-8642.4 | 15.89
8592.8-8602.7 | 15.34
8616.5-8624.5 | 15.79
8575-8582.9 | 16.11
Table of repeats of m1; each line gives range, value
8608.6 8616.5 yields 15.1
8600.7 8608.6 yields 15.1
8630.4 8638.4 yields 14.9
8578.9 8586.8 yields 15.4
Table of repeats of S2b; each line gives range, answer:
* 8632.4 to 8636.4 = 15.53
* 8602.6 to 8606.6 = 15.15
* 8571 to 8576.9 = 15.93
